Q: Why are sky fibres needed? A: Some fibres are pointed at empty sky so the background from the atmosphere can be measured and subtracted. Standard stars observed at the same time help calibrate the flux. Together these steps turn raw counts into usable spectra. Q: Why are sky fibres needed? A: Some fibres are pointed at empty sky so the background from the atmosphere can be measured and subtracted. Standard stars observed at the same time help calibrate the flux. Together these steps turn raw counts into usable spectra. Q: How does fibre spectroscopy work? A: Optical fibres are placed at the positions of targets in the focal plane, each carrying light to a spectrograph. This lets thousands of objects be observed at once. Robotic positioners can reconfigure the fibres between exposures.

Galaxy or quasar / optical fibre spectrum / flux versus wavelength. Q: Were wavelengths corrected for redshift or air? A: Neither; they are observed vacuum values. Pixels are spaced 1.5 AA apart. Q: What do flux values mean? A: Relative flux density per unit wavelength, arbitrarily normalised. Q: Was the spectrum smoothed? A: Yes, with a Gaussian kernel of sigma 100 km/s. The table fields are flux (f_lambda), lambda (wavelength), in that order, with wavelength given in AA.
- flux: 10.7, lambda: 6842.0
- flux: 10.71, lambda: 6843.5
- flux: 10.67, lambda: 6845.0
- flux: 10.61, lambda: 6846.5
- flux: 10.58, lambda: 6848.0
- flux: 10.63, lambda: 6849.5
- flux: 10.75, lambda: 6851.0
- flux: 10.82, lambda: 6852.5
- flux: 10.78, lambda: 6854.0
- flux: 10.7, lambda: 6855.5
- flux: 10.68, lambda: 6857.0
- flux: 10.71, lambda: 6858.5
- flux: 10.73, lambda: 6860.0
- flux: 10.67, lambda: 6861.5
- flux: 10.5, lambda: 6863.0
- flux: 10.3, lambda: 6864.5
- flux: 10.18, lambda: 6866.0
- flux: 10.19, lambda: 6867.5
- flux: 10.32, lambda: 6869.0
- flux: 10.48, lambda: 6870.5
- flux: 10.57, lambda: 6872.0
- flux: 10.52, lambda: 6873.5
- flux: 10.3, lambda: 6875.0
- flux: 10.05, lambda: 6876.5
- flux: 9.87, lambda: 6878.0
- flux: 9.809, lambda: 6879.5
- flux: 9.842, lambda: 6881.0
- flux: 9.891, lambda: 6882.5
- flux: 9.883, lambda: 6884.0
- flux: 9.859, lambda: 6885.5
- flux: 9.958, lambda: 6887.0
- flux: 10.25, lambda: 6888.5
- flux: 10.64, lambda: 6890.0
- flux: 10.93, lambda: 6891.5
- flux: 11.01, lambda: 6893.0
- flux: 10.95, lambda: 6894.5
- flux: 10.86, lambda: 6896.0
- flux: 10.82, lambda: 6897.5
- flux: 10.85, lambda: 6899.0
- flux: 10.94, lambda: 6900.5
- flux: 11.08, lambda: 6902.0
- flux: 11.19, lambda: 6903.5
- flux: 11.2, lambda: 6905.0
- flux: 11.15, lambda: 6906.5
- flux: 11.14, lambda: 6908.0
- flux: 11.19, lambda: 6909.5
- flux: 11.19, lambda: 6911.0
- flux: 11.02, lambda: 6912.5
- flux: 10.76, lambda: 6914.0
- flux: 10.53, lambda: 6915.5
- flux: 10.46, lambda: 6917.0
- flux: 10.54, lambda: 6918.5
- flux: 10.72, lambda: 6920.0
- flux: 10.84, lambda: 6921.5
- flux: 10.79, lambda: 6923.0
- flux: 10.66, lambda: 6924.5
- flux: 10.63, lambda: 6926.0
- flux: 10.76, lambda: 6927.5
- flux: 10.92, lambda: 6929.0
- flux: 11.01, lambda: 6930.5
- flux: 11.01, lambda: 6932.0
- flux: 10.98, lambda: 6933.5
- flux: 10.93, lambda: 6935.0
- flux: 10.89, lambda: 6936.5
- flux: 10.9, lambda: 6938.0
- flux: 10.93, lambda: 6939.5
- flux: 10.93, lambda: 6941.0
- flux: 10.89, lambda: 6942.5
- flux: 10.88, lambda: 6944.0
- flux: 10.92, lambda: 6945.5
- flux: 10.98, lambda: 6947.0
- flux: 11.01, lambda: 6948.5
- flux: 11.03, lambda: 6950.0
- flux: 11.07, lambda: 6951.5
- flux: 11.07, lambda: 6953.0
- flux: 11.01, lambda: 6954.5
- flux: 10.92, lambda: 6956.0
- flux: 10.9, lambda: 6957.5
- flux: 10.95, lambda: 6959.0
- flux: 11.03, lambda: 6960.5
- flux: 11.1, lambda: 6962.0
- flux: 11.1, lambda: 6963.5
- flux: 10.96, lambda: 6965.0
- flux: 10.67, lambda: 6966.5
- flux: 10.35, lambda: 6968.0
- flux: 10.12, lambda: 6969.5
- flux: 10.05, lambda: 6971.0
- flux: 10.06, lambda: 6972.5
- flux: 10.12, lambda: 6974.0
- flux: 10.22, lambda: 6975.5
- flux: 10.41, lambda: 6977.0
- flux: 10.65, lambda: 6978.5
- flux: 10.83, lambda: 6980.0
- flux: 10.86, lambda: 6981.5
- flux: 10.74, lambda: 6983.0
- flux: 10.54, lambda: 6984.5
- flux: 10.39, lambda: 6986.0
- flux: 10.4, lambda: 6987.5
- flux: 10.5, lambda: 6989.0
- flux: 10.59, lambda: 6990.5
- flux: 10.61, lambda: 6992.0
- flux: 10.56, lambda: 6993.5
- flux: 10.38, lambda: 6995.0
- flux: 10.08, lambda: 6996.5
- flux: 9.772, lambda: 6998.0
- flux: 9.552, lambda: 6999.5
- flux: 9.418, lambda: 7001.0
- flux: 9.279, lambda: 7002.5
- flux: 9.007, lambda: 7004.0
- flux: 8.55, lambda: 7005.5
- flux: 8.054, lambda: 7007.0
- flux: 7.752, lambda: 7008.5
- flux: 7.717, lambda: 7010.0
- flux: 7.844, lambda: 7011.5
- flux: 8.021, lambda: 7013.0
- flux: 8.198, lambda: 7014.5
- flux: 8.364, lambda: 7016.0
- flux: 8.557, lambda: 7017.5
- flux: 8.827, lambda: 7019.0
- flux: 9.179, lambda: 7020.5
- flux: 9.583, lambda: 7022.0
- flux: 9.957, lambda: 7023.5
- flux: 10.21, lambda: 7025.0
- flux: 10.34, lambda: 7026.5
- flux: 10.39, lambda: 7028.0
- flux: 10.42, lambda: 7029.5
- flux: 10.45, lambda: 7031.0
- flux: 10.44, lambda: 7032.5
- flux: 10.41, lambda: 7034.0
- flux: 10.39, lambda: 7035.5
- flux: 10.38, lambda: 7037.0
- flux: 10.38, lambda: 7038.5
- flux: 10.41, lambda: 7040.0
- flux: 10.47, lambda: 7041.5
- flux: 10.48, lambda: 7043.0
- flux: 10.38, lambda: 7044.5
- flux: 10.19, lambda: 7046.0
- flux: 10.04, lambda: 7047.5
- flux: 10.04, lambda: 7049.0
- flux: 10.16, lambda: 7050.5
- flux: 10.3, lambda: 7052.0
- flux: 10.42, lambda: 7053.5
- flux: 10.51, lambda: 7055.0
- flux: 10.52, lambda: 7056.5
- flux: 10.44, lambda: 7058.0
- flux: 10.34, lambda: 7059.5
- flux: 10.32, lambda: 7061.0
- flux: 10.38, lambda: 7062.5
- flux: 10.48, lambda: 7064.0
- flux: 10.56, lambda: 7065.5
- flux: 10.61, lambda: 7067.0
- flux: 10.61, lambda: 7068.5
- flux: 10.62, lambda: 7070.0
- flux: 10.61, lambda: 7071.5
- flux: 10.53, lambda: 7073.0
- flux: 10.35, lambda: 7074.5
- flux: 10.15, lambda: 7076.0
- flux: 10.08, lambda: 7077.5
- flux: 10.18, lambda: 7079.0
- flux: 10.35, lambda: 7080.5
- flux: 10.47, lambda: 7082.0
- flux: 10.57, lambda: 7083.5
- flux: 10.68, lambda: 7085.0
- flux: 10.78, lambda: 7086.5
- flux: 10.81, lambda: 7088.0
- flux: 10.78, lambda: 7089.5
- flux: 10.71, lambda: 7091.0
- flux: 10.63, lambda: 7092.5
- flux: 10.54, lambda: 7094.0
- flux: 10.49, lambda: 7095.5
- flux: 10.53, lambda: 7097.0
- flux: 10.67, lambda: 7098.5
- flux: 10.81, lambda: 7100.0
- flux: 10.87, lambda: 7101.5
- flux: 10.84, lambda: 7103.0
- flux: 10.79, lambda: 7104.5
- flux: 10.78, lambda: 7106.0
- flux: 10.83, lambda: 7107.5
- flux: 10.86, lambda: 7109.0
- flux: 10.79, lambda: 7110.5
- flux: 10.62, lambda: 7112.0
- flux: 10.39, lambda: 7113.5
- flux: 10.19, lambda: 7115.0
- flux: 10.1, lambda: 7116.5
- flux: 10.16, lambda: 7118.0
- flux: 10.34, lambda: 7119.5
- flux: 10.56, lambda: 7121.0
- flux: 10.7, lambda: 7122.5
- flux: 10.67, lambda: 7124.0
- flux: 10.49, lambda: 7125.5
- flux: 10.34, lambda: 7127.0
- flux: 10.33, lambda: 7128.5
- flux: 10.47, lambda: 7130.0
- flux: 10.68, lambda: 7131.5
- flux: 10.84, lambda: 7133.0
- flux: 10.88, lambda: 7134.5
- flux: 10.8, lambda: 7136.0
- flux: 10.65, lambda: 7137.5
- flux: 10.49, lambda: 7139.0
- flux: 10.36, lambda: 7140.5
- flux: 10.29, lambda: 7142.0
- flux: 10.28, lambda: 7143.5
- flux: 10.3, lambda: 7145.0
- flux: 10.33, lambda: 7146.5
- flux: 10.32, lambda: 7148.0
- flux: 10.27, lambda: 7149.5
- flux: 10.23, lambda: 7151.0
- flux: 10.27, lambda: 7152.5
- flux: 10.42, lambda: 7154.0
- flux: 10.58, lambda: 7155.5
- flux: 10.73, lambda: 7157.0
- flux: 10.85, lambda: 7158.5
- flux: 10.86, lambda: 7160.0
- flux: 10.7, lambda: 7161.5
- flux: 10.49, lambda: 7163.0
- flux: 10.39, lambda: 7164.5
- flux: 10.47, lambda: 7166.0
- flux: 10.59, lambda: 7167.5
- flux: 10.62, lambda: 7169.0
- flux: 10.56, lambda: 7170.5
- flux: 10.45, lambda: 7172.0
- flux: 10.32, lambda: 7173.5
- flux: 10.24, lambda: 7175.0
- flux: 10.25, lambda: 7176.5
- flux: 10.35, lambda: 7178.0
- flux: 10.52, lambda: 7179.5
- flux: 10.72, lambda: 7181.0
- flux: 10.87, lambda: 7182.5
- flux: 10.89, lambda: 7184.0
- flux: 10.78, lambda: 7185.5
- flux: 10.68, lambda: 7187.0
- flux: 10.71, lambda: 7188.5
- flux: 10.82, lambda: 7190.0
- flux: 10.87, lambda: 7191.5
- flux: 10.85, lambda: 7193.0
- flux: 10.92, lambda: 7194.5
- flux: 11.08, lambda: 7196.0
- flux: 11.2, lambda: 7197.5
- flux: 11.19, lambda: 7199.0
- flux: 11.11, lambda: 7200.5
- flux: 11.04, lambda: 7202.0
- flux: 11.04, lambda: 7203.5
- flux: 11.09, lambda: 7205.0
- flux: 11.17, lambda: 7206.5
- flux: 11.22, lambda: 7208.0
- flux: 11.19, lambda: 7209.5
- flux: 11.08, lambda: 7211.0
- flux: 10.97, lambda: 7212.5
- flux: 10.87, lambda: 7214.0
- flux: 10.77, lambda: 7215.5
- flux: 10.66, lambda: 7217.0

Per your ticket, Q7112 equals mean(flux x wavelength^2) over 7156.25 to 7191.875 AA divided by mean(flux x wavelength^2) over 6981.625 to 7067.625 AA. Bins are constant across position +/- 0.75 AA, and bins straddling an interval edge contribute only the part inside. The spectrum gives 1.1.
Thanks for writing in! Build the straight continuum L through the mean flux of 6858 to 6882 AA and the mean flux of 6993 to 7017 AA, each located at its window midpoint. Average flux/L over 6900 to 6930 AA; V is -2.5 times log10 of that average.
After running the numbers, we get -0.11 mag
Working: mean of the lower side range 10.3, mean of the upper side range 8.89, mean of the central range 10.9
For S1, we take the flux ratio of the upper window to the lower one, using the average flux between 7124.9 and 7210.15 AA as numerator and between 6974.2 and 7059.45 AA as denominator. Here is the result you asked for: 1.08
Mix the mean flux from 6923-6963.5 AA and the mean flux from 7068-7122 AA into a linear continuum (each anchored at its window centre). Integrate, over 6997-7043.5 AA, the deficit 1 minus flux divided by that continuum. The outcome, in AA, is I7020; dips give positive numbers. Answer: 5.62 AA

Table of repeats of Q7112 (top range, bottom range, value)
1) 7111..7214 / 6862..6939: 1.08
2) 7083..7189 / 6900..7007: 1.05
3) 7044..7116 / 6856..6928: 1.05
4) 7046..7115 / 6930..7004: 1.03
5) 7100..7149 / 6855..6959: 1.05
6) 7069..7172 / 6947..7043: 1.09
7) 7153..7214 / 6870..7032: 1.11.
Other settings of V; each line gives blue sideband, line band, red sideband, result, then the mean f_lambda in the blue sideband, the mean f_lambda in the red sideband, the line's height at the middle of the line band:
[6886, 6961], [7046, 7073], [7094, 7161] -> 0.03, 10.9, 10.5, 10.7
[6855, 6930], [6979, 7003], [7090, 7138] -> 0.03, 10.6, 10.6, 10.6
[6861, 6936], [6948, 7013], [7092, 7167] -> 0.05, 10.6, 10.5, 10.6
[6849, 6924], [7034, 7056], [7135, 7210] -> 0.03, 10.6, 10.7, 10.6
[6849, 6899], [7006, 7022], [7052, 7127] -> 0.25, 10.4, 10.5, 10.5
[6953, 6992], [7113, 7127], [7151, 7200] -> 0.03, 10.6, 10.7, 10.7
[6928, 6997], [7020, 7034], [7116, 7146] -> 0.05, 10.7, 10.5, 10.6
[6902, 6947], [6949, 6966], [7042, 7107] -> -0.02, 10.9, 10.5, 10.8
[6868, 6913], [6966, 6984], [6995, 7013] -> -0.12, 10.6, 8.85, 9.3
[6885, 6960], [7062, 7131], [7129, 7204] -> 0.02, 10.9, 10.6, 10.7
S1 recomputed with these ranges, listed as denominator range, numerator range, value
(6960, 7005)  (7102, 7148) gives 1.02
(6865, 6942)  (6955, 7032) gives 0.93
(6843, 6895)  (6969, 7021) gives 0.92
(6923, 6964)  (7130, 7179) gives 0.96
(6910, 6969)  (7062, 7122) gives 0.97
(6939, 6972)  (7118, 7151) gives 0.97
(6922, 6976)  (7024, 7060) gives 0.96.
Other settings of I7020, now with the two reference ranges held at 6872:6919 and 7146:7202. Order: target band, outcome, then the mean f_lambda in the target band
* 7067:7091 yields 0.3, 10.5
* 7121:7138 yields 0.0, 10.6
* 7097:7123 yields 0.1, 10.6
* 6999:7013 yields 2.8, 8.53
